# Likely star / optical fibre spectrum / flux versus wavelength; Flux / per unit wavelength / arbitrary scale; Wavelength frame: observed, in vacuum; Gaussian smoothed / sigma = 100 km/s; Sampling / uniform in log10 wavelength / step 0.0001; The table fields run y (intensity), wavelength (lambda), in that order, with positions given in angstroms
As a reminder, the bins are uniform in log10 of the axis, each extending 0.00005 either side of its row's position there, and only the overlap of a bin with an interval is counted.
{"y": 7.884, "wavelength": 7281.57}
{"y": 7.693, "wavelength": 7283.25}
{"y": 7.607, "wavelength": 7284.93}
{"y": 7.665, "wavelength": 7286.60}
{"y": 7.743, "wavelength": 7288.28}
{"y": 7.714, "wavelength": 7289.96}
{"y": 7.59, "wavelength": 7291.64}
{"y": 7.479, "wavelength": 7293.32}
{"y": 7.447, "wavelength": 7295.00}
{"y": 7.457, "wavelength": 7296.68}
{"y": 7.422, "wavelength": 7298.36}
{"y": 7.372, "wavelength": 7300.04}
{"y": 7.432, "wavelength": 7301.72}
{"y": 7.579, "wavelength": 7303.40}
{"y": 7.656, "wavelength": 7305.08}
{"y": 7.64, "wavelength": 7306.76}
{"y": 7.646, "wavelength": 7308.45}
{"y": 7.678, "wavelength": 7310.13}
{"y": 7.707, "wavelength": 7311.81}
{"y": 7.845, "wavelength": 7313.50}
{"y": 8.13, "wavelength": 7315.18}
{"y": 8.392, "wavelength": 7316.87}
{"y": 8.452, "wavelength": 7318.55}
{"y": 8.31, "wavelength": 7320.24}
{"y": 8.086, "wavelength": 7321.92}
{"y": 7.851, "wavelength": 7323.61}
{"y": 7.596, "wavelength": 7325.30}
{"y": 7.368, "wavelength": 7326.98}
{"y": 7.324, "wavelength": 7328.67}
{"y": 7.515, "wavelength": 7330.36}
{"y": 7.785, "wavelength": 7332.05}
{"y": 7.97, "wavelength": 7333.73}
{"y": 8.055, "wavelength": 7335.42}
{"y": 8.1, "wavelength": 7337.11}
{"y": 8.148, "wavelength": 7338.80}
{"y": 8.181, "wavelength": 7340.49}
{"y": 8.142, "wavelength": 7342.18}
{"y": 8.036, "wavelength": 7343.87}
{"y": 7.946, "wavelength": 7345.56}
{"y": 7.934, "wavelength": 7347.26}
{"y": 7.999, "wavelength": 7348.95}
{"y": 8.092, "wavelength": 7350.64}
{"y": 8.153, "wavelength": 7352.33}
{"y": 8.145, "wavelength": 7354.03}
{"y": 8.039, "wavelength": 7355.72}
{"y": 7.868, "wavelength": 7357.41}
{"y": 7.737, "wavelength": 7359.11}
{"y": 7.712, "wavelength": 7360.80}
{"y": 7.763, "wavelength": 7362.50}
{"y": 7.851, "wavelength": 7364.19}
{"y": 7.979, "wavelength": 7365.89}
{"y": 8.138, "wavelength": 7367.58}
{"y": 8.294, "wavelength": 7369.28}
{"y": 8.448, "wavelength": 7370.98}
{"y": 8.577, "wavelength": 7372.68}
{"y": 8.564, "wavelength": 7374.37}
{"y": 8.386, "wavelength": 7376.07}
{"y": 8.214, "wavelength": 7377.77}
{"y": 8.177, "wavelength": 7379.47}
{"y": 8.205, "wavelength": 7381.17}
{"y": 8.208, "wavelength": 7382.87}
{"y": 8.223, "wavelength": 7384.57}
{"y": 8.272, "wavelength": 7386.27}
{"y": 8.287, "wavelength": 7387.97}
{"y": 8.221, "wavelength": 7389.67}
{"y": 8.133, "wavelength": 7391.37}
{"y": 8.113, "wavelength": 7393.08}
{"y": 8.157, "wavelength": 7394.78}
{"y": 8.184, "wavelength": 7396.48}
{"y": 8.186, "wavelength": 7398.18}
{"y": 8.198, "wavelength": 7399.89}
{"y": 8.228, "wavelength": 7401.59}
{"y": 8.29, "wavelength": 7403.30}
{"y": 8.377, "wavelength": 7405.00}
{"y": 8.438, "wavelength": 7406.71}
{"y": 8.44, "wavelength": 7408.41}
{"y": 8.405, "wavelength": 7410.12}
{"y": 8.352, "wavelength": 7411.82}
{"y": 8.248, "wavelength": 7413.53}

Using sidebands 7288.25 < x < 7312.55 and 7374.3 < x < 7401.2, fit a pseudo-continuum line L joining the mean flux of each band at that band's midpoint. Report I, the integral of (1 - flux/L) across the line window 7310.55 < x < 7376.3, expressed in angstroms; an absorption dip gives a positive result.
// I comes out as -1.0 angstroms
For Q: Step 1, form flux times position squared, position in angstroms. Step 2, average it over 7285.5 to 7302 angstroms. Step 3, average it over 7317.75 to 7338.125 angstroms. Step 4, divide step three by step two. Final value 1.05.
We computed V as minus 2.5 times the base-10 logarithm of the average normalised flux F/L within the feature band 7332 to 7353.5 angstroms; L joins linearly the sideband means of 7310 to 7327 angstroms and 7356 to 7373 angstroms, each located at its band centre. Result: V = -0.01 mag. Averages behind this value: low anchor 7.99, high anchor 8.02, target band 8.05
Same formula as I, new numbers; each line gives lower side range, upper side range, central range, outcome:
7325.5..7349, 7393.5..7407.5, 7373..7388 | -0.29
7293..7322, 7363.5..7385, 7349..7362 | 0.25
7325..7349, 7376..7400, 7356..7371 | 0.18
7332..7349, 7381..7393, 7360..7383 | -0.07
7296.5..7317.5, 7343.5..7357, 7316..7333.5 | -0.09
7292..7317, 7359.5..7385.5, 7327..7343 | -0.01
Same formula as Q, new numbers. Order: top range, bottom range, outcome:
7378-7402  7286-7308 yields 1.11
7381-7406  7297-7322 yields 1.08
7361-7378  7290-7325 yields 1.08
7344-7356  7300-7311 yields 1.07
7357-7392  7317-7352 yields 1.04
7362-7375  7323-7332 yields 1.10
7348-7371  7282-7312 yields 1.07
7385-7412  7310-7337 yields 1.07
